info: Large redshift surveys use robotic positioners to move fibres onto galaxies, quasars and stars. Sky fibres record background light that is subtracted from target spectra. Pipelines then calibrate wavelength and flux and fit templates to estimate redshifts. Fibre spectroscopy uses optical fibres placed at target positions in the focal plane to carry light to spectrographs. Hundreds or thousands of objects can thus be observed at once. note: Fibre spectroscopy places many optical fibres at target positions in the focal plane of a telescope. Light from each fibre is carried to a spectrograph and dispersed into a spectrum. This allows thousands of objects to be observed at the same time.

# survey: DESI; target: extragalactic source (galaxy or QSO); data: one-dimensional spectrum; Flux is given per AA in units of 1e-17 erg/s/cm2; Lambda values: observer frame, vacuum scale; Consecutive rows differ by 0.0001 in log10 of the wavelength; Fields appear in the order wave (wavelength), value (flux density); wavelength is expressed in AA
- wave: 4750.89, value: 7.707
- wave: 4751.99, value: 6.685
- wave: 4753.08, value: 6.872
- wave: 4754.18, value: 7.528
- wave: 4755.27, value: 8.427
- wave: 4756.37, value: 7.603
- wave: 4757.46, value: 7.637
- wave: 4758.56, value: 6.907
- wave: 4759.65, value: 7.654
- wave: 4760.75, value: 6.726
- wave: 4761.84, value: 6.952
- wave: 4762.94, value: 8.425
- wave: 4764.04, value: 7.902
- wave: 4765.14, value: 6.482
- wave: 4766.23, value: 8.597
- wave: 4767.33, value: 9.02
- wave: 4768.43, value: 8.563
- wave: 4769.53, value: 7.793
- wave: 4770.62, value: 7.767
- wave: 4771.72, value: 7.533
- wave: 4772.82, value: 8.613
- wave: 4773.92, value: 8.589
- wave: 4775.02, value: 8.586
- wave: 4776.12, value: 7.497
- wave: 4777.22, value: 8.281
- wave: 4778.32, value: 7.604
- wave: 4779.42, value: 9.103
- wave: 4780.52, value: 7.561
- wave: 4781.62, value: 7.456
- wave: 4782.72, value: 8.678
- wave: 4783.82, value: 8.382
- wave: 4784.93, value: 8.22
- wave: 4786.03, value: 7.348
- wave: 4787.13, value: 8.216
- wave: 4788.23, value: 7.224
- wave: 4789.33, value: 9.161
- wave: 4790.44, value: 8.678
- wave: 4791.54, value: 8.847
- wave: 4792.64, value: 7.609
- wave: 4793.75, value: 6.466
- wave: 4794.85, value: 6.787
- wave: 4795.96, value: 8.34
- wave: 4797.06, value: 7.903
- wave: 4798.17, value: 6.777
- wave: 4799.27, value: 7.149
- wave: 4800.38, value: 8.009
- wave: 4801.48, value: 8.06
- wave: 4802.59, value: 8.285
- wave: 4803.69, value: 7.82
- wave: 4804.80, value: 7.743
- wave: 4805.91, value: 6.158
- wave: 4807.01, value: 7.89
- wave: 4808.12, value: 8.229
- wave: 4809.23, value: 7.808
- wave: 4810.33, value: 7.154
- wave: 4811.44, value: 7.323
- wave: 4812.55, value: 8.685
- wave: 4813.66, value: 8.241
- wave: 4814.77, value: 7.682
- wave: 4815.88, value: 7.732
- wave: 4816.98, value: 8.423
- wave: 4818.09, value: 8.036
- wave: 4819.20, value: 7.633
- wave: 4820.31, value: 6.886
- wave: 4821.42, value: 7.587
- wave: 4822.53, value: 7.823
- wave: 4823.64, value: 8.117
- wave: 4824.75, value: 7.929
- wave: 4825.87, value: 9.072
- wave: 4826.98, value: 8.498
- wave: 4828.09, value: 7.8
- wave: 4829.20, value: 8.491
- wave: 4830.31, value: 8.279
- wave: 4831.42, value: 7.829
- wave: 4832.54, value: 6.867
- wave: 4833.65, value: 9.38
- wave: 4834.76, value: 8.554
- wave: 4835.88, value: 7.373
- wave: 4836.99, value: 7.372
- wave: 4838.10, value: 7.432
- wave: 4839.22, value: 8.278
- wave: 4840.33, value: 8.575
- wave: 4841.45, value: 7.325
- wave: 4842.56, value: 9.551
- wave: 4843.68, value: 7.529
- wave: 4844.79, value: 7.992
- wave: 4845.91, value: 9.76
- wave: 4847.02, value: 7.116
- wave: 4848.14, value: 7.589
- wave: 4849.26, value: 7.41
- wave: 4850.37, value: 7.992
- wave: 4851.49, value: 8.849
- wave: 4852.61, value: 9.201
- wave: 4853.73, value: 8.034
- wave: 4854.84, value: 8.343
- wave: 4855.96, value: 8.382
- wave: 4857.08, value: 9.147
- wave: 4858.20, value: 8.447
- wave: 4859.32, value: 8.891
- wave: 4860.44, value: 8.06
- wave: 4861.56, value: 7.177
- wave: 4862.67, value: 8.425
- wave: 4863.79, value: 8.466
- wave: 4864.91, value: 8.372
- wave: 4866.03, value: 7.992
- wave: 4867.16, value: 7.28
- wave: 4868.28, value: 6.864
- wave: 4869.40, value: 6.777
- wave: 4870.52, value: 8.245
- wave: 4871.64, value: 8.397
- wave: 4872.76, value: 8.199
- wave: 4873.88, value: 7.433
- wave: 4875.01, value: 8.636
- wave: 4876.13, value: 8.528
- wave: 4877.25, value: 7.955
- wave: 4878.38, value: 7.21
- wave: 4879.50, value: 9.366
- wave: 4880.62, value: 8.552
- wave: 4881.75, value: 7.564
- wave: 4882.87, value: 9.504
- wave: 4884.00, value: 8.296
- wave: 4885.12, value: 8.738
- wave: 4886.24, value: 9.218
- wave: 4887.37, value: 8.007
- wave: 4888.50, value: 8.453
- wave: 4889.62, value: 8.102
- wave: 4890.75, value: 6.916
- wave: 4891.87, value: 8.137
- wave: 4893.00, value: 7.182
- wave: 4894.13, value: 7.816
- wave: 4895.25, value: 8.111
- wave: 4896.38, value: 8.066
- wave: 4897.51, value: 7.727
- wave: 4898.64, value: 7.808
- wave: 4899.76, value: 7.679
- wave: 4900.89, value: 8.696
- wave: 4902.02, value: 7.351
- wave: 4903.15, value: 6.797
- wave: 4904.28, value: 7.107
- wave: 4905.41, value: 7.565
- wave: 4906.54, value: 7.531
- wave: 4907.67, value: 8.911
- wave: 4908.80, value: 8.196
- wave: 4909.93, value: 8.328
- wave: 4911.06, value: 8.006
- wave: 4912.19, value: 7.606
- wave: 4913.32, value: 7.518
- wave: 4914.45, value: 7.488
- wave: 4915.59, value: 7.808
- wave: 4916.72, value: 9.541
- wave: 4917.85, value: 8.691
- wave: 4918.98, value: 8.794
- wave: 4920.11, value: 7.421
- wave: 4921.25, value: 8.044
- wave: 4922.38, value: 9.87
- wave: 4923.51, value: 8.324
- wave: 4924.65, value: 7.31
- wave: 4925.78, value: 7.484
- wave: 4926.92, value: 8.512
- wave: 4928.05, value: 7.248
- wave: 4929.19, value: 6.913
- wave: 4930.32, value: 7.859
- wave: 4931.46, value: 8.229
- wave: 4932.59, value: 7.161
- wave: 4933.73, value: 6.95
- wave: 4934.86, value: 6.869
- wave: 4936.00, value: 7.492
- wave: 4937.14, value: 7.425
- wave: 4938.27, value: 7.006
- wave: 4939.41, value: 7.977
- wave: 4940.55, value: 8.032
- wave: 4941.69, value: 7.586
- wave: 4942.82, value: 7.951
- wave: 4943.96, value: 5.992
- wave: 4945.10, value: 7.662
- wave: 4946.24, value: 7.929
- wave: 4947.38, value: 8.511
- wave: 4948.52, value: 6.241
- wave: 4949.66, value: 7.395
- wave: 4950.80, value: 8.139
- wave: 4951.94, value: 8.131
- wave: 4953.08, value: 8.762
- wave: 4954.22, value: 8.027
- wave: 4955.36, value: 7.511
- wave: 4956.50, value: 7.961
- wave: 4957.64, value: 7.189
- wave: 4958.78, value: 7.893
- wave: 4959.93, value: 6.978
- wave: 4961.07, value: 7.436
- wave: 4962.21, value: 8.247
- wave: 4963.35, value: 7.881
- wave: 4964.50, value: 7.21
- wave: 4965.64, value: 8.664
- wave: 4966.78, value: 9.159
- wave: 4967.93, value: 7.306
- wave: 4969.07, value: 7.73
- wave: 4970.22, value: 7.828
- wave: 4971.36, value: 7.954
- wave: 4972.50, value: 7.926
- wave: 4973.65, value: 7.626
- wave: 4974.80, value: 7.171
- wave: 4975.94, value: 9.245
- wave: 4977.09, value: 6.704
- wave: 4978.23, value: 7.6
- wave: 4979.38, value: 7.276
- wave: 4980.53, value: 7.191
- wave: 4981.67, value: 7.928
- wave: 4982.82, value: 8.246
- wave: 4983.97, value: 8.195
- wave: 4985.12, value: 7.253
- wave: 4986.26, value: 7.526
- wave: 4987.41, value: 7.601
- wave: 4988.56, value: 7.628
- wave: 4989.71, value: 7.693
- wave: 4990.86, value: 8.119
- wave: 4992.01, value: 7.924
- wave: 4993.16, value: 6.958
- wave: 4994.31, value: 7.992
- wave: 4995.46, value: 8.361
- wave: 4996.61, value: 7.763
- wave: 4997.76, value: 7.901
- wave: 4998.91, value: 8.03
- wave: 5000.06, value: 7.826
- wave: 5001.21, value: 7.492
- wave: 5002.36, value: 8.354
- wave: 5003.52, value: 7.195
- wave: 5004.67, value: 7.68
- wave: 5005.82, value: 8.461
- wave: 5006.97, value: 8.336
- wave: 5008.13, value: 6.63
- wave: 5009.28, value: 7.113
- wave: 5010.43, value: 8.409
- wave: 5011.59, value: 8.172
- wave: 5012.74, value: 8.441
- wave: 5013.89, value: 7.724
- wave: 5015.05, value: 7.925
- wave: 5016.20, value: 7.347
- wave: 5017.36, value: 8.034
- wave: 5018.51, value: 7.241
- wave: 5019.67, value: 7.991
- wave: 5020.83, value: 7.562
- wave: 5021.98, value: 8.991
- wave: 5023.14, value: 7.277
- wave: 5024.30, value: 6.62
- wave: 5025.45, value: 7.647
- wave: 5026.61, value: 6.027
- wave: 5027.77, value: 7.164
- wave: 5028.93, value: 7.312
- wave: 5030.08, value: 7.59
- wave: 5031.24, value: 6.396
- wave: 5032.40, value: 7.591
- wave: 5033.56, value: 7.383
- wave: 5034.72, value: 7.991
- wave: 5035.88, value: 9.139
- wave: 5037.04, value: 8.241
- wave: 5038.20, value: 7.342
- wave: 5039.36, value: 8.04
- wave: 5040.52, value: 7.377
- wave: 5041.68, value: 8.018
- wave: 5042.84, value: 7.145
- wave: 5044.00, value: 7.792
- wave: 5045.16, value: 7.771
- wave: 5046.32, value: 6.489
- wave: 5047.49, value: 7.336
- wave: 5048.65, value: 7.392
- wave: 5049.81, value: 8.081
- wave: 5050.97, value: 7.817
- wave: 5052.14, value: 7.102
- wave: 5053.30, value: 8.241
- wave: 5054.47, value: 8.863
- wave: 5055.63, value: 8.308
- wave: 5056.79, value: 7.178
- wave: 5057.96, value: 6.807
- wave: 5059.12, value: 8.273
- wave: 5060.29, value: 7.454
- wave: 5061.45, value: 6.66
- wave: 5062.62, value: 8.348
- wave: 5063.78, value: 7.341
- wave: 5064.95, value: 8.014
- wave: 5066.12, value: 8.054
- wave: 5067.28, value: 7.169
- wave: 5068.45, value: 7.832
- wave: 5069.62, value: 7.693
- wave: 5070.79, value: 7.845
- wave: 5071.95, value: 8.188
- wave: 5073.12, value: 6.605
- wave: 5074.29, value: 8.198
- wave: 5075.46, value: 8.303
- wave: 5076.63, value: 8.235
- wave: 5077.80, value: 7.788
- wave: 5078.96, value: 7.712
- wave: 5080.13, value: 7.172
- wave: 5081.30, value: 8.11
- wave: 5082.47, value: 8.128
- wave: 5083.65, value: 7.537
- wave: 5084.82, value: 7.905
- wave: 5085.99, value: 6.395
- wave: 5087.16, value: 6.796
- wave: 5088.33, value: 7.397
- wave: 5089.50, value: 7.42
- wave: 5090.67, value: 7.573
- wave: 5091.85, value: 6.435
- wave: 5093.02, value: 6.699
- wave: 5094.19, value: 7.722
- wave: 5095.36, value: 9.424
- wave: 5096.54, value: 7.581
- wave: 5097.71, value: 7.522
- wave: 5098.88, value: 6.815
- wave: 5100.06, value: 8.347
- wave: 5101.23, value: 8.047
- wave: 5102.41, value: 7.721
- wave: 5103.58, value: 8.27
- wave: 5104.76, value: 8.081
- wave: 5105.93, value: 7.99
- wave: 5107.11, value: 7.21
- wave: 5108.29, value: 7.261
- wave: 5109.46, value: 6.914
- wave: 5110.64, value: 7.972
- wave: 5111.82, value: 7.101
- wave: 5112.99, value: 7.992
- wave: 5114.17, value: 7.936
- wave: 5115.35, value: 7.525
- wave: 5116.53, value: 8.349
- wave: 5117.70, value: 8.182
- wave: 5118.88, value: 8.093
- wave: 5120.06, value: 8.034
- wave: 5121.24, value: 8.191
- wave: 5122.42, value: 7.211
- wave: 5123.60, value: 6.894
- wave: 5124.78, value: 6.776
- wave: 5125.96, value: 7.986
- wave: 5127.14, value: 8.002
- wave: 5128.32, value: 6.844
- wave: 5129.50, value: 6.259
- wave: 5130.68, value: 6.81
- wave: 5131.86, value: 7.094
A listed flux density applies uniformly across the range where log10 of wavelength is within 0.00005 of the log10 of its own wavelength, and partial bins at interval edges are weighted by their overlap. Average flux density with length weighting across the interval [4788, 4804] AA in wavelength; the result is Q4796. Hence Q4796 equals 7.82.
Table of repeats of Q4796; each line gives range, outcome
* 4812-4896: 8.11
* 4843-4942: 8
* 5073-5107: 7.66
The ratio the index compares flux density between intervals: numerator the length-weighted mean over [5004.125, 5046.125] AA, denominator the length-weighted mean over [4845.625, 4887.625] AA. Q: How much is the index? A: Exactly 0.93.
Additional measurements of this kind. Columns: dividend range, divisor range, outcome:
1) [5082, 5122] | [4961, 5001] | 0.98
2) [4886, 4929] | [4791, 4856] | 1.00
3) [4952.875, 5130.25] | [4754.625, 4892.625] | 0.96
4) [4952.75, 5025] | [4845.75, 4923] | 0.96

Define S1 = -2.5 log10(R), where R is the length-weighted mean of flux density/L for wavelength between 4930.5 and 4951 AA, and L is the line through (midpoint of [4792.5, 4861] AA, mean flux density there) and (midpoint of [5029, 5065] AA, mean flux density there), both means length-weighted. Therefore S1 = 0.05 mag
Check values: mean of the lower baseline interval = 7.97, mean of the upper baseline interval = 7.65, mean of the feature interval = 7.47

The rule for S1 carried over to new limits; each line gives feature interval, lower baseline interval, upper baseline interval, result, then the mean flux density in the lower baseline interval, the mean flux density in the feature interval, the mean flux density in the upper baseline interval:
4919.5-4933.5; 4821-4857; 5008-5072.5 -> 0.01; 8.15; 7.84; 7.65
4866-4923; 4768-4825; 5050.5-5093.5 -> -0.03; 7.88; 8.04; 7.61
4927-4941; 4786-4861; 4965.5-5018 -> 0.06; 7.99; 7.46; 7.81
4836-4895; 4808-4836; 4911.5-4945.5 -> -0.03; 7.98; 8.13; 7.76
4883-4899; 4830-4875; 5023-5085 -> -0.01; 8.08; 8.08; 7.63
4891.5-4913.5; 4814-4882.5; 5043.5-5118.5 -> 0.02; 8.08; 7.81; 7.66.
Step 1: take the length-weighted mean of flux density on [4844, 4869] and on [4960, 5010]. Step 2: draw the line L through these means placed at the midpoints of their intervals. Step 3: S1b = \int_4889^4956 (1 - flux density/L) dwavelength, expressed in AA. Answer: 1.4 AA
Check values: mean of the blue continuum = 8.16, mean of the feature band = 7.79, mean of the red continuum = 7.77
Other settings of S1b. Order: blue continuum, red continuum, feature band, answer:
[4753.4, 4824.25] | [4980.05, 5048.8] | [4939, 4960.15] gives 0.1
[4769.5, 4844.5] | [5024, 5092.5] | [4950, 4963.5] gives -0.2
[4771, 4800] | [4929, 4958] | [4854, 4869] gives -0.7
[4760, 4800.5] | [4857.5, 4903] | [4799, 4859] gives -0.3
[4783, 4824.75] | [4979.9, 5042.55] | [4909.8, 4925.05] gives -0.9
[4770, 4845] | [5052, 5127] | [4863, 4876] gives 0.0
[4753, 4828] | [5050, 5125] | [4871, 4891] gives -1.3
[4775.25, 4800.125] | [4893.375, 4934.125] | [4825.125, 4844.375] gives -0.6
